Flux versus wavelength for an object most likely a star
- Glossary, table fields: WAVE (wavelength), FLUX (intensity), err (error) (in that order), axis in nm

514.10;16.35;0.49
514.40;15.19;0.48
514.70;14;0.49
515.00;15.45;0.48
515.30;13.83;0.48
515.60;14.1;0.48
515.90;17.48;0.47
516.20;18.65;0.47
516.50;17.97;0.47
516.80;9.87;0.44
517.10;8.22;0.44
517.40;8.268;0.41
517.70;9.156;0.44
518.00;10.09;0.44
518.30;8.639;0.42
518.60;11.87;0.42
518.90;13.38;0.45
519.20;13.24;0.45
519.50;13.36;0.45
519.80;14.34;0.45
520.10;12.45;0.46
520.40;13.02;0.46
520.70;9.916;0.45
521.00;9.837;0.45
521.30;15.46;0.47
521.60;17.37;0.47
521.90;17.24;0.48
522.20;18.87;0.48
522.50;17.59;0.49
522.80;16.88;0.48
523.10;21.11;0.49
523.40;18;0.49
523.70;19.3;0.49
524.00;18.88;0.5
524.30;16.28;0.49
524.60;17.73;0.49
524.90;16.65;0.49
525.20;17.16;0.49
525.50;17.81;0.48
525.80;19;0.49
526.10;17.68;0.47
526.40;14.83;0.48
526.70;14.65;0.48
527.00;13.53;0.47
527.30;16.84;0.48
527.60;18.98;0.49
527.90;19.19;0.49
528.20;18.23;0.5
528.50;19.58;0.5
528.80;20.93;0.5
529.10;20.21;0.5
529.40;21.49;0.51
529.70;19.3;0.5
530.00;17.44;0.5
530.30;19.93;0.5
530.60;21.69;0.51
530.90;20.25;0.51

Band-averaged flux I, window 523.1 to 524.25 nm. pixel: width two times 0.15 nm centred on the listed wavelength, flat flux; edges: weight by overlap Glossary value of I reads 18.8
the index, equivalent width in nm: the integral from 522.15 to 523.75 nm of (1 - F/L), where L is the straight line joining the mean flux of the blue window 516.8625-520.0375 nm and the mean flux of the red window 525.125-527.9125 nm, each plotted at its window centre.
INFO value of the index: -0.48 nm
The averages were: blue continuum 11.1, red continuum 16.9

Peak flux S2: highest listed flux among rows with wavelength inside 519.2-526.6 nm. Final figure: 21.11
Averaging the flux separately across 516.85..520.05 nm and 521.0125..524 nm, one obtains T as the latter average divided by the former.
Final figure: 1.6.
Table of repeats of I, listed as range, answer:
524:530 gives 17.9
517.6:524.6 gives 14.7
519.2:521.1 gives 12.3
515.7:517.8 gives 12.9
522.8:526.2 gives 18.1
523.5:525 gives 17.8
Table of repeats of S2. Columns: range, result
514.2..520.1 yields 18.65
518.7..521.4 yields 15.46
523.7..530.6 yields 21.69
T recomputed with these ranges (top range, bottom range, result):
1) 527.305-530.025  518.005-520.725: 1.59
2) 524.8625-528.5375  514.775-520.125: 1.34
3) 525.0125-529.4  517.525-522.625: 1.35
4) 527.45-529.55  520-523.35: 1.27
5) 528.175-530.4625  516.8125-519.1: 1.97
